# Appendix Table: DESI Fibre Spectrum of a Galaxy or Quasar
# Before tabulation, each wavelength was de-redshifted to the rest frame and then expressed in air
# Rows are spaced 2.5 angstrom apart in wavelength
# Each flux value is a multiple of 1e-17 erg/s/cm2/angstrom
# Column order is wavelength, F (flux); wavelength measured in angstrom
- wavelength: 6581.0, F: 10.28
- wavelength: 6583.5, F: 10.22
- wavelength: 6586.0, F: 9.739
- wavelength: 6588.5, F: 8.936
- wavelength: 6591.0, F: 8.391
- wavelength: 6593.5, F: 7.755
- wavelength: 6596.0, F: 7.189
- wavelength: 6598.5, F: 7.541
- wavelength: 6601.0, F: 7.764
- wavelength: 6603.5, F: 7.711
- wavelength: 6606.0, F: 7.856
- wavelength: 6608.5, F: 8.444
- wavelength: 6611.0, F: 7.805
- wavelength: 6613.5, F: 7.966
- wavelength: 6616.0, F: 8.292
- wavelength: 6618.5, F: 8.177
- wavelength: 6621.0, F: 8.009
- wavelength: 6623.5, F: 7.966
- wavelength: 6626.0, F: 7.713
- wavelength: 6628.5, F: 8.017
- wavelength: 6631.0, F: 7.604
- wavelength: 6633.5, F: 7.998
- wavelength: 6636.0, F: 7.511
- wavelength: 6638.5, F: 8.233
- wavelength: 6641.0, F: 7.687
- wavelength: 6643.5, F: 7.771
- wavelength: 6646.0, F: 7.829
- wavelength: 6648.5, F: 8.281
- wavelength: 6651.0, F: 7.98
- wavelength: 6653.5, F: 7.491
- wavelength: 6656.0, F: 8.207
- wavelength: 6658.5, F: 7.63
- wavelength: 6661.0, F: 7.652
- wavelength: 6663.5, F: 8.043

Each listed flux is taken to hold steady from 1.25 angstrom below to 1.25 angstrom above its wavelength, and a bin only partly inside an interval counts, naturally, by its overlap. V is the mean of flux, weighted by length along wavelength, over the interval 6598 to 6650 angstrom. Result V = 7.92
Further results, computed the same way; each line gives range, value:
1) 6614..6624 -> 8.11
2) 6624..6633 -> 7.81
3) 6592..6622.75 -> 7.88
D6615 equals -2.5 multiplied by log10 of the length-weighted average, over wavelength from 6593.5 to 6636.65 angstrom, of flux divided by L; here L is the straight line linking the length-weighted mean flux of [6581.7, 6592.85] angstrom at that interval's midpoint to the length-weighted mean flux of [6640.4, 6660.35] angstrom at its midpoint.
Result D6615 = 0.10 mag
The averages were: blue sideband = 9.28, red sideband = 7.86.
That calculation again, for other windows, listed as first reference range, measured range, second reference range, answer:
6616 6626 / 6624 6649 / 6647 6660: 0.02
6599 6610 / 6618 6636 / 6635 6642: 0.00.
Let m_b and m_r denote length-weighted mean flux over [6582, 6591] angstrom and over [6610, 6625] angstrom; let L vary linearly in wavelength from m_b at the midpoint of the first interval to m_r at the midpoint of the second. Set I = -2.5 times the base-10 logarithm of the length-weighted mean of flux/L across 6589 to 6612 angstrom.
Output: 0.12 mag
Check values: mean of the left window 9.48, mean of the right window 8.03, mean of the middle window 7.86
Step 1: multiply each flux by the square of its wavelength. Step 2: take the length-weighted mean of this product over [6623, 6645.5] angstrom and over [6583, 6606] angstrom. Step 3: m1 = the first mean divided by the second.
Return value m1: 0.96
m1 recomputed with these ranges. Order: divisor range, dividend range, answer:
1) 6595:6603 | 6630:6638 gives 1.04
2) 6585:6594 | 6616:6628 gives 0.92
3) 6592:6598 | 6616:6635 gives 1.07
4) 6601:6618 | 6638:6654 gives 1.00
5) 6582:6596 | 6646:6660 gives 0.91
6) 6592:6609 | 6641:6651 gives 1.04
